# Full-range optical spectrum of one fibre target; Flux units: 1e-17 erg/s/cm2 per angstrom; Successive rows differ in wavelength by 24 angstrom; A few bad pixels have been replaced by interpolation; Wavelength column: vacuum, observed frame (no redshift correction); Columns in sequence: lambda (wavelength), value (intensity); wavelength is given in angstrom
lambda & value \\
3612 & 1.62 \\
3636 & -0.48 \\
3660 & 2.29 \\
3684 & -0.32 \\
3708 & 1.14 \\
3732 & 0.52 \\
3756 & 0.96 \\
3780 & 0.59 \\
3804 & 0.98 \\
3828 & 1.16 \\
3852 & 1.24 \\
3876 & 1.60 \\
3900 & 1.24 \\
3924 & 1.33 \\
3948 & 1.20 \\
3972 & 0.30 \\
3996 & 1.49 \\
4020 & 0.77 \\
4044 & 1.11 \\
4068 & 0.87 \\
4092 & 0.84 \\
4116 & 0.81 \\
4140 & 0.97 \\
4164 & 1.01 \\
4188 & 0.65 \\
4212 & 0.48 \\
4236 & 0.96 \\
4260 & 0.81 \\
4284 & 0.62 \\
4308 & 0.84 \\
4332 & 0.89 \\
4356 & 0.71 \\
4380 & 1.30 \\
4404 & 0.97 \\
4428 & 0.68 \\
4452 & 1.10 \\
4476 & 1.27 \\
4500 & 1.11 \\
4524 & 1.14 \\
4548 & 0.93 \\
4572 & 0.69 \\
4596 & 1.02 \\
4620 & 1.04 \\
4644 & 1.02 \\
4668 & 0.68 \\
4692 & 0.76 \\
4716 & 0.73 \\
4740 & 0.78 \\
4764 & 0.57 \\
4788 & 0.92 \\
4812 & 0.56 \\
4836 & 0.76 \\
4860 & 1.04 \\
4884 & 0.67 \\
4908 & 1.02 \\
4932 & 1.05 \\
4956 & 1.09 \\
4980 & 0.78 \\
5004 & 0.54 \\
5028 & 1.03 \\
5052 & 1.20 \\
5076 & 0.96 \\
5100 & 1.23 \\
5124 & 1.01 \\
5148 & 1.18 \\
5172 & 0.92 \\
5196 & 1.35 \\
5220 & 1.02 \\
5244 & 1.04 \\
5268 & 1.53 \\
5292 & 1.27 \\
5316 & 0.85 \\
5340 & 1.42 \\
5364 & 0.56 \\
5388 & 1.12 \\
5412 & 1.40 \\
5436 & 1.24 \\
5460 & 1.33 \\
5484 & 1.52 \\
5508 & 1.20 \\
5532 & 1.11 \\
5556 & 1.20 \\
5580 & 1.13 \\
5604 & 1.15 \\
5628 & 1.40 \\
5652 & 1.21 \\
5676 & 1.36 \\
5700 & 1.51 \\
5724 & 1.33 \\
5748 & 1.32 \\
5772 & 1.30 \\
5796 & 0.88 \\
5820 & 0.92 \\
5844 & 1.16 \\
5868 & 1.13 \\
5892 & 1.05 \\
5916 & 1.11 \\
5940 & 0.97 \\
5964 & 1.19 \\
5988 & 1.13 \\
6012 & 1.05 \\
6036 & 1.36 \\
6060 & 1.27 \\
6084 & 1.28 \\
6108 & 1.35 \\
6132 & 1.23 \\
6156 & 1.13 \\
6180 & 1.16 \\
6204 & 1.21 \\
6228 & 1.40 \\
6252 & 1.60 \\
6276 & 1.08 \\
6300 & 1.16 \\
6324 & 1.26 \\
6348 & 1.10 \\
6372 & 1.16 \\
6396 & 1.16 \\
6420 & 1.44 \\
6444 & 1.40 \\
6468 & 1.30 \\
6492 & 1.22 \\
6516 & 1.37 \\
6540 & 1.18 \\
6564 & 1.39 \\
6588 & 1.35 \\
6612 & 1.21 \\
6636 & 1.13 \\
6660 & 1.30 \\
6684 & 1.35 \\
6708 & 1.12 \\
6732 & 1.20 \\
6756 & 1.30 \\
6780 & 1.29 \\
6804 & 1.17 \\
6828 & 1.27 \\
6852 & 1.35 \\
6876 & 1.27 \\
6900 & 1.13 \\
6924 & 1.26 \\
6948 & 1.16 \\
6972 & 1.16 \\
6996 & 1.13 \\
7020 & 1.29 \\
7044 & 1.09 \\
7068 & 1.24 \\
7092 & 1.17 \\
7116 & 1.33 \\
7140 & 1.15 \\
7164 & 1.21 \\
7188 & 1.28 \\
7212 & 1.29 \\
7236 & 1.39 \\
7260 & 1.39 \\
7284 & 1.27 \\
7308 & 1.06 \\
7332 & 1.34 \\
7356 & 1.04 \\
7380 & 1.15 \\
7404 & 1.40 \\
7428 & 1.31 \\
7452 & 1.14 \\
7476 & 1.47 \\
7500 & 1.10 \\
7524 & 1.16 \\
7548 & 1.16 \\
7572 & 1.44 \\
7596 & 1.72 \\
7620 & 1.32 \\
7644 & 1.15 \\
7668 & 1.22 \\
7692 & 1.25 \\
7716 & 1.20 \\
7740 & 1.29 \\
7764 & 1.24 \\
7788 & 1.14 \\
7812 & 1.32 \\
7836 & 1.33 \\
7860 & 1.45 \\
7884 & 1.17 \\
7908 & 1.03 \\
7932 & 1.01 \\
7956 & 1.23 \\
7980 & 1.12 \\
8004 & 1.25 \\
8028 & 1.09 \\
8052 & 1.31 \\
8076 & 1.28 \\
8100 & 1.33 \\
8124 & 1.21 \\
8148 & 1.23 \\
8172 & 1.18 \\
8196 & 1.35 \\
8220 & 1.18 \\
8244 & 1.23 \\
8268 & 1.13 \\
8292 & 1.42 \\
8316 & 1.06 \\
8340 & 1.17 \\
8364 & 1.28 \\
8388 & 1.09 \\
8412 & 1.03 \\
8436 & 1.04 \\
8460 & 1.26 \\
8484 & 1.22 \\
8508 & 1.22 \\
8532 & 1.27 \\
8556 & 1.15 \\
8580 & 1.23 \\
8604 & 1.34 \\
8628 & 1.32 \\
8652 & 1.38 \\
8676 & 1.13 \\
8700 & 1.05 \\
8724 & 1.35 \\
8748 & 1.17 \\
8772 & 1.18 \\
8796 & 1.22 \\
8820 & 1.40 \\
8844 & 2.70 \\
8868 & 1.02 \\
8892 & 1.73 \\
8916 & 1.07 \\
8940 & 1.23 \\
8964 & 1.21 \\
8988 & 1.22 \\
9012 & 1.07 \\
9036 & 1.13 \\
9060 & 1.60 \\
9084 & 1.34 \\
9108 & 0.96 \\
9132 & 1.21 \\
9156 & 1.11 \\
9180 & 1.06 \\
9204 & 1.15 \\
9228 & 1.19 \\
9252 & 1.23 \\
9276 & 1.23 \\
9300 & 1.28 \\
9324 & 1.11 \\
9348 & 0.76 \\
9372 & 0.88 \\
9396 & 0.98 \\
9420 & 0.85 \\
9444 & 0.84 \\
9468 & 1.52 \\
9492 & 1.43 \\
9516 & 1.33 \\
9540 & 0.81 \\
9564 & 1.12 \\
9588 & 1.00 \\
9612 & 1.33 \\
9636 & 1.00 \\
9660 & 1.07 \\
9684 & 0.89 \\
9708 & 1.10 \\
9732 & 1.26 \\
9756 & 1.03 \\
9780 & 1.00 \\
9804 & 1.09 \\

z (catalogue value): 0.35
